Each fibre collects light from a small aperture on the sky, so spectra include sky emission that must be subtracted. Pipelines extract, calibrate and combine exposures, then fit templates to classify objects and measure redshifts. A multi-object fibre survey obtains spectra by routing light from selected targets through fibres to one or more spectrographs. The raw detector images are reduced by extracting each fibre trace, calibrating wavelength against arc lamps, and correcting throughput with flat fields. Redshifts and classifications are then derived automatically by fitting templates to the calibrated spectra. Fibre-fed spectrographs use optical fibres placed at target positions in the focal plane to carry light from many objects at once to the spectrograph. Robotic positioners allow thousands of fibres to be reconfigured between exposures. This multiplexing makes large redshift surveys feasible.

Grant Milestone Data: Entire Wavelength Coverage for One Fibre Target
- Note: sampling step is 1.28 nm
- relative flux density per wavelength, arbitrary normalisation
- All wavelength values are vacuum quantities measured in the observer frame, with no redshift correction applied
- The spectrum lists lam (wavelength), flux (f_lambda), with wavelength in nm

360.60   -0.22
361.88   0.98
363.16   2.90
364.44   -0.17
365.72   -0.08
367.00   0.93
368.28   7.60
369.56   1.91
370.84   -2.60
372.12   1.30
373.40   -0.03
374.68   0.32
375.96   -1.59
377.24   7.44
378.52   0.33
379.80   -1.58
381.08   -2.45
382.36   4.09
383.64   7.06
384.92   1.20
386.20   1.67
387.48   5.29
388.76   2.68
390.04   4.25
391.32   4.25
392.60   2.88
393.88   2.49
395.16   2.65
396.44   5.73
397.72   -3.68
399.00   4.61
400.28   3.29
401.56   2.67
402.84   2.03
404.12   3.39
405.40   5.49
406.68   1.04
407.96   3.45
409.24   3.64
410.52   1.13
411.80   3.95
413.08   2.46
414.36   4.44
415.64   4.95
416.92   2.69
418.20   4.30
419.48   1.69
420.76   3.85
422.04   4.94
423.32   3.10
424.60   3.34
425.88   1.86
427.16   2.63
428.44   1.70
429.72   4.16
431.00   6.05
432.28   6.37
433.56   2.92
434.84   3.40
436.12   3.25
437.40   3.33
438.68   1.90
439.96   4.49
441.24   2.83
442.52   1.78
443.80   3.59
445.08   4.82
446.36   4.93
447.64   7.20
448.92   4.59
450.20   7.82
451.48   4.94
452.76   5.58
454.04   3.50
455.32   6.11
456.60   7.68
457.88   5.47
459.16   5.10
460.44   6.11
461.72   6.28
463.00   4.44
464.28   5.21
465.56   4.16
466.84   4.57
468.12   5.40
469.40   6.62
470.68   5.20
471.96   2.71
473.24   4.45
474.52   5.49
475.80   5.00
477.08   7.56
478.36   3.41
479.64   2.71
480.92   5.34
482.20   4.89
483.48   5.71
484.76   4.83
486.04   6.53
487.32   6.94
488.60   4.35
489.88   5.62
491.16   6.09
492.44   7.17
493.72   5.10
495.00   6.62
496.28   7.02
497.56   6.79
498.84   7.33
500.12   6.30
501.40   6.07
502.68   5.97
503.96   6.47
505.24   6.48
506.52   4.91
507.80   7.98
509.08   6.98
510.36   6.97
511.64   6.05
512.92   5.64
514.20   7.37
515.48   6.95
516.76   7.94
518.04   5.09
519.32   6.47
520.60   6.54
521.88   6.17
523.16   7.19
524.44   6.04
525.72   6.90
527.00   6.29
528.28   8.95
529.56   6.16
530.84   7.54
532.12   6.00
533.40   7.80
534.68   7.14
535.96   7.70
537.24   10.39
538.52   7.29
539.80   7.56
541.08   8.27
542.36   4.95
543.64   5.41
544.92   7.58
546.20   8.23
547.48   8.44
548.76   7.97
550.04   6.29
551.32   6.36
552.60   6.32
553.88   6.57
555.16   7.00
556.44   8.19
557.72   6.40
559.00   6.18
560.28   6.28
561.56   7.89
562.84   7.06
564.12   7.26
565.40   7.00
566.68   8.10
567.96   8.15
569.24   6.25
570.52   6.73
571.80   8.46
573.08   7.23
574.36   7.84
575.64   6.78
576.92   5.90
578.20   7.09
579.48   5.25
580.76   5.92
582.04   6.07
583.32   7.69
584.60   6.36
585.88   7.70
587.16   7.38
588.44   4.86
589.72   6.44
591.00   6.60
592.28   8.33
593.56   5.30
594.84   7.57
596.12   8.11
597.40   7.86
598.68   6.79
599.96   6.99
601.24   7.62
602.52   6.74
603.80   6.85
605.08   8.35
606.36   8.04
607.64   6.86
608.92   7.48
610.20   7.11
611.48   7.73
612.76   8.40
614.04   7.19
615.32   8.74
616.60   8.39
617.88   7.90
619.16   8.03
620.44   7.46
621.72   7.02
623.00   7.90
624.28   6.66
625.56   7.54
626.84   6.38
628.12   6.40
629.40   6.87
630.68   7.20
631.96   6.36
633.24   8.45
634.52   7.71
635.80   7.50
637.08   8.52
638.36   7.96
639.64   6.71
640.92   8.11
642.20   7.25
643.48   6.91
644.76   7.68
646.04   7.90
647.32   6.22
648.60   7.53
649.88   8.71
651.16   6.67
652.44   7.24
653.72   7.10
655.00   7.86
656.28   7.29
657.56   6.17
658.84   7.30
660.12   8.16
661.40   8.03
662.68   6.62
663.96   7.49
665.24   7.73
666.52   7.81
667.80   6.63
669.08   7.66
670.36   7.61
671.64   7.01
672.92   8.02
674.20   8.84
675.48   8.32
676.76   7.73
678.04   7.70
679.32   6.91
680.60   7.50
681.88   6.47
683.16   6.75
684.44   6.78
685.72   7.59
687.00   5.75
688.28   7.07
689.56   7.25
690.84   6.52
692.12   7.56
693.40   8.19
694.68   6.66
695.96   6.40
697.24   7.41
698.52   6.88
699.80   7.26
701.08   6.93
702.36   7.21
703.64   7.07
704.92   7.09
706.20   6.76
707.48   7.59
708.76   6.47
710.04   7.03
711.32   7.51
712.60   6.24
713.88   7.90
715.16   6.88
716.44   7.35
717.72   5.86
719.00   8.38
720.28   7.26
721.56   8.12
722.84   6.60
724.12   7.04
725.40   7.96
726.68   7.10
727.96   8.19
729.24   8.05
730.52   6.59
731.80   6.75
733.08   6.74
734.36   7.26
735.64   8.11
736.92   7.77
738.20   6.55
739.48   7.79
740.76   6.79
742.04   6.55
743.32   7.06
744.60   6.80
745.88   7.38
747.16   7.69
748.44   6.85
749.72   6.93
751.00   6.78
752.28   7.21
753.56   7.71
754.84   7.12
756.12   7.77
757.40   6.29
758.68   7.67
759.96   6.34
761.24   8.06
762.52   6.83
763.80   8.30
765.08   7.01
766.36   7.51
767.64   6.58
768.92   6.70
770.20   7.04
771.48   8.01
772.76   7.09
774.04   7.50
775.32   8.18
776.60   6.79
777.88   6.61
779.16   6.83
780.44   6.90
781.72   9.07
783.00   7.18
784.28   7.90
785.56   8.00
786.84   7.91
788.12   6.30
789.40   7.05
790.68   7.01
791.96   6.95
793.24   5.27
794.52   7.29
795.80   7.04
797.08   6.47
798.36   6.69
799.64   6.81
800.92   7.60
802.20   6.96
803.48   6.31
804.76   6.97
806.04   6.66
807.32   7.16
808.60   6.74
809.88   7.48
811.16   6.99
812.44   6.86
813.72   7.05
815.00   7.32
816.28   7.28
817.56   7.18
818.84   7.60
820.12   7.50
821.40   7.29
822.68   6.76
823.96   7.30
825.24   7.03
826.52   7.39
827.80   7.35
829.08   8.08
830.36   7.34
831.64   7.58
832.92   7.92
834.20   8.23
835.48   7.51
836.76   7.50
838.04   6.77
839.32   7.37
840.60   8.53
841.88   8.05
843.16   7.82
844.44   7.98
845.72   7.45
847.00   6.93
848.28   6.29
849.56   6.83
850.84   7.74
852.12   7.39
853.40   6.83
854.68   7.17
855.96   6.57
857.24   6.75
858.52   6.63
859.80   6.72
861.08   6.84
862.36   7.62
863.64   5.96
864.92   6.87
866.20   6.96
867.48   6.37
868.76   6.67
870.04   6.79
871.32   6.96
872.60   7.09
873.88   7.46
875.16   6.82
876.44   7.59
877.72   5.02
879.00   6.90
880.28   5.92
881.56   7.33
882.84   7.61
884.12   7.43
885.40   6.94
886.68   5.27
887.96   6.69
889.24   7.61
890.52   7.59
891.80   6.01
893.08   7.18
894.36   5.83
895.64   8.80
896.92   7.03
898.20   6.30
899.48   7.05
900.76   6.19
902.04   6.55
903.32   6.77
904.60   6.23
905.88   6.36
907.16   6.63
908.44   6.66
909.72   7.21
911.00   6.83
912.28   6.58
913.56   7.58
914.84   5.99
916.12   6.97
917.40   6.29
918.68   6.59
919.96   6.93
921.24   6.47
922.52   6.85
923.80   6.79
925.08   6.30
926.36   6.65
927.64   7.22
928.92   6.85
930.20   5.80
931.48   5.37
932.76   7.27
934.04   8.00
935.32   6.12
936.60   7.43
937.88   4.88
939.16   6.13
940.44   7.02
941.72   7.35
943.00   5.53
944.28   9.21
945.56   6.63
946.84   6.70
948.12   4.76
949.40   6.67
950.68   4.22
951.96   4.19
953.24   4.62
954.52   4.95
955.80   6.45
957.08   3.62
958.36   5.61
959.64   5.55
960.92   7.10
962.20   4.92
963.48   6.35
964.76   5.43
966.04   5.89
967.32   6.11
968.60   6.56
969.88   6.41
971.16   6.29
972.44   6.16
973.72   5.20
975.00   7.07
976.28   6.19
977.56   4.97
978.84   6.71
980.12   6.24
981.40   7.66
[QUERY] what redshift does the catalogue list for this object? 0.115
